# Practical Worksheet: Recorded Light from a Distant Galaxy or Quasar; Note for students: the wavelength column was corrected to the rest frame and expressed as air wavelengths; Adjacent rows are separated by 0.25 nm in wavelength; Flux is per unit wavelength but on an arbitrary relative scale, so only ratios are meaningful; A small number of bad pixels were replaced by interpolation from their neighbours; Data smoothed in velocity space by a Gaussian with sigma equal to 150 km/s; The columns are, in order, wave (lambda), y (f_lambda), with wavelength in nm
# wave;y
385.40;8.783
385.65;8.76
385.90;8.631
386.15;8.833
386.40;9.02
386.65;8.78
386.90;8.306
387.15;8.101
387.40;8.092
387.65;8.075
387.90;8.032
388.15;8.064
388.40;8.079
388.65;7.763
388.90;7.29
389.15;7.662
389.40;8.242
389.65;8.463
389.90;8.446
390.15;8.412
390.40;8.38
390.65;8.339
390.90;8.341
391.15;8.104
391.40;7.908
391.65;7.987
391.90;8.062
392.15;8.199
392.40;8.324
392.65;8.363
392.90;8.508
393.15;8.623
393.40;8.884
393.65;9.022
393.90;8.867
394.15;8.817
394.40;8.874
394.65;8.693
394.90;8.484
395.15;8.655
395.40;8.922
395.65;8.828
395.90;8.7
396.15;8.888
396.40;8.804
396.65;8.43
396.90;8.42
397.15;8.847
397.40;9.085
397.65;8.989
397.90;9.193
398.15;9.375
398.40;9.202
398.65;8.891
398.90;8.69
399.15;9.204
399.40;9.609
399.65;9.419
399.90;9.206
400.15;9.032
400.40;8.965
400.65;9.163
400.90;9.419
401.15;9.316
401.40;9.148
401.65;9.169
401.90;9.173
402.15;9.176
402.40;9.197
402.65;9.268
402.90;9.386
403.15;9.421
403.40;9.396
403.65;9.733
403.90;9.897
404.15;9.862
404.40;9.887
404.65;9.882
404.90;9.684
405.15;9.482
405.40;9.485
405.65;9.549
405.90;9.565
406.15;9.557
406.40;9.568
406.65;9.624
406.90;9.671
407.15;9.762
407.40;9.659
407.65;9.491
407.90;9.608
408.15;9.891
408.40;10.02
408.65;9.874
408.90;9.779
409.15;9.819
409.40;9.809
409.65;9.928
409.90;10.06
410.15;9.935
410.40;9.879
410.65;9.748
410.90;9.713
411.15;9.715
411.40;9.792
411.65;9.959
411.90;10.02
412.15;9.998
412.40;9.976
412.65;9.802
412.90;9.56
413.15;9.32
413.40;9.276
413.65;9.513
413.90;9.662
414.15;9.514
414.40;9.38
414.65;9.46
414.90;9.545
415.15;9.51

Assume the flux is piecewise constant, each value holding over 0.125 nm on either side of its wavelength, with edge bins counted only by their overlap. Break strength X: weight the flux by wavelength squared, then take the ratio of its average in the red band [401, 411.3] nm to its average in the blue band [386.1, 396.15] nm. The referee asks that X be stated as 1.2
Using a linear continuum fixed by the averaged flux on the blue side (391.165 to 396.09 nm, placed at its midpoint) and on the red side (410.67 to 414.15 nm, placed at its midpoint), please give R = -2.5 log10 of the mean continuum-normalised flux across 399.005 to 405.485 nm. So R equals -0.04 mag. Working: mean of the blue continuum 8.56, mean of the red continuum 9.71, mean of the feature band 9.4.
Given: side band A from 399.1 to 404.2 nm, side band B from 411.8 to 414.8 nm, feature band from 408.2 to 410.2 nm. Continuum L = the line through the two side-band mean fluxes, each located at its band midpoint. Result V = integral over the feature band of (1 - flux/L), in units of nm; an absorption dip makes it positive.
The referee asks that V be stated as -0.08 nm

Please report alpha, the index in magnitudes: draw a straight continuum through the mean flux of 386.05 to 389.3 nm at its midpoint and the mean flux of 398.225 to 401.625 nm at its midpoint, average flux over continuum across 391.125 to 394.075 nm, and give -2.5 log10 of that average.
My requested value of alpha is 0.02 mag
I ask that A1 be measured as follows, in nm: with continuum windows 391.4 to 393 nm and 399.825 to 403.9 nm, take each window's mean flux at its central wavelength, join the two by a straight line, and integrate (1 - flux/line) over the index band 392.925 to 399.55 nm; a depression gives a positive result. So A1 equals -0.17 nm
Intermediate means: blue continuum 8.21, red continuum 9.28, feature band 8.88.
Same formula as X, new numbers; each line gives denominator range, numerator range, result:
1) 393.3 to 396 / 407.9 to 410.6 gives 1.21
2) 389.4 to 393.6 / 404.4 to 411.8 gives 1.27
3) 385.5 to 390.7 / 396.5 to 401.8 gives 1.16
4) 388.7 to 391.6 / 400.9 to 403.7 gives 1.22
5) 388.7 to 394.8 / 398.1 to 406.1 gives 1.18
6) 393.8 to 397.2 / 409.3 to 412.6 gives 1.22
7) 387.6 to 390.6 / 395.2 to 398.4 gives 1.14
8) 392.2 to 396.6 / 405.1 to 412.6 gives 1.21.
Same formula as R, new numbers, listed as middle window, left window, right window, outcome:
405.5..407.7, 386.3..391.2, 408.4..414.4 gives -0.02 mag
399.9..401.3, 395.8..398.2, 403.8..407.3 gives 0.00 mag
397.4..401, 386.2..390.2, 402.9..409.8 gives -0.01 mag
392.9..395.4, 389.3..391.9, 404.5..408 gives -0.03 mag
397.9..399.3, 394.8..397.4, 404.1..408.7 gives -0.02 mag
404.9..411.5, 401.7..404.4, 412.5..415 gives -0.03 mag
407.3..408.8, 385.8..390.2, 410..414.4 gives -0.03 mag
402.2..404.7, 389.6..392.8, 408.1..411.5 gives -0.03 mag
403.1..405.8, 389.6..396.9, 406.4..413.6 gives -0.04 mag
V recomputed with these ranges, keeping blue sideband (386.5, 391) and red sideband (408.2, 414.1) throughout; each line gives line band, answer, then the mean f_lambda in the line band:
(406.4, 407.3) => -0.02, 9.67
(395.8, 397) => 0.01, 8.65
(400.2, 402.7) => -0.03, 9.19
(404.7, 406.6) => -0.04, 9.57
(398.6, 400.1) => -0.04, 9.18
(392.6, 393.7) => -0.03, 8.68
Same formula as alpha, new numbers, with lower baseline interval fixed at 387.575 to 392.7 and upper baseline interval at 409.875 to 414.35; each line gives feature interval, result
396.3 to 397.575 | -0.01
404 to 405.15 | -0.07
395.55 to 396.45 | -0.03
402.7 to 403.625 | -0.04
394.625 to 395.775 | -0.03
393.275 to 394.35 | -0.06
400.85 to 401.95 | -0.03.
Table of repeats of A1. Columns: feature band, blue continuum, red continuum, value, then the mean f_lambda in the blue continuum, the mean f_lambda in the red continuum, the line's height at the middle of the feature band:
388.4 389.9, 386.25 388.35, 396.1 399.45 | 0.08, 8.31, 8.96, 8.42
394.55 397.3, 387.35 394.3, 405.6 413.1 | -0.01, 8.27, 9.78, 8.68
